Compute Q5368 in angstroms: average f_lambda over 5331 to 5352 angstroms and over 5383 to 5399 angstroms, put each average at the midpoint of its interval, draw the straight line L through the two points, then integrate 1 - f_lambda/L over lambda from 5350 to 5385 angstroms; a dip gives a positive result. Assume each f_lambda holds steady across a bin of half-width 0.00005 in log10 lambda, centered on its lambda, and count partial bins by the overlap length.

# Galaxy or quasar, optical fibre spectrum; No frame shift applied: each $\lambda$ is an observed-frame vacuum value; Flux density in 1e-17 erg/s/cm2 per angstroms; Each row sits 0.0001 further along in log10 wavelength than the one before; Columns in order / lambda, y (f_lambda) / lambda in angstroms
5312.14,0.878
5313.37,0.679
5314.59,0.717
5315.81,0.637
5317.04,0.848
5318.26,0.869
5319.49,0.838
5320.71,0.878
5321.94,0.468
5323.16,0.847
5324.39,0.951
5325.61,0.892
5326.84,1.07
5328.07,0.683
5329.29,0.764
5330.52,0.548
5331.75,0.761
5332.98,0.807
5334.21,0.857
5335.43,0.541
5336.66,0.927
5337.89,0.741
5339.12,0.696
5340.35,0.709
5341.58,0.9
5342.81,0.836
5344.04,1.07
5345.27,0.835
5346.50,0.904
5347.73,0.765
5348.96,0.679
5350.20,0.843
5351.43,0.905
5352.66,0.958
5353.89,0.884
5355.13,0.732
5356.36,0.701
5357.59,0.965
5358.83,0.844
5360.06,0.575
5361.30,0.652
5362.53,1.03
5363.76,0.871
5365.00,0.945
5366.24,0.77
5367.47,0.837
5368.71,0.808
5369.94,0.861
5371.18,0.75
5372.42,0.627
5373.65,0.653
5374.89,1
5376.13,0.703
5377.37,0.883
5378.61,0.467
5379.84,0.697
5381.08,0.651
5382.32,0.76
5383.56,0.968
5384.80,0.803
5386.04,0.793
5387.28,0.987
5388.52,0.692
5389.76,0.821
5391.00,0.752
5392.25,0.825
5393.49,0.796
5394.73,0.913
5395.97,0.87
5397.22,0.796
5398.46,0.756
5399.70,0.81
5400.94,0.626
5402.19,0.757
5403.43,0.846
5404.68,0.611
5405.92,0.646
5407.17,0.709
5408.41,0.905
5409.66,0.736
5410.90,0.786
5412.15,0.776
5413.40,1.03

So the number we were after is 0.9 angstroms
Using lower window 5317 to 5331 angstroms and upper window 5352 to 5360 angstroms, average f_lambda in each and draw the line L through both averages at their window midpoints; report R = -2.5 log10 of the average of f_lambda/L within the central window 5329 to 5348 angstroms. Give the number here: 0.03 mag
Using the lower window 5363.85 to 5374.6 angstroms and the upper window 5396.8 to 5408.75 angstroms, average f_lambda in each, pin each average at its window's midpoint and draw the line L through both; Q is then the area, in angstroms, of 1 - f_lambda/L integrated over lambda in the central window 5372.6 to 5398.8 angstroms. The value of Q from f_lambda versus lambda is -0.7 angstroms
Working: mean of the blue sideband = 0.792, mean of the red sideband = 0.742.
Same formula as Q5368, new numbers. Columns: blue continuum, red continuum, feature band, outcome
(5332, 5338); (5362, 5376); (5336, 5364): -1.0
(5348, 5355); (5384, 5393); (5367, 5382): 1.4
